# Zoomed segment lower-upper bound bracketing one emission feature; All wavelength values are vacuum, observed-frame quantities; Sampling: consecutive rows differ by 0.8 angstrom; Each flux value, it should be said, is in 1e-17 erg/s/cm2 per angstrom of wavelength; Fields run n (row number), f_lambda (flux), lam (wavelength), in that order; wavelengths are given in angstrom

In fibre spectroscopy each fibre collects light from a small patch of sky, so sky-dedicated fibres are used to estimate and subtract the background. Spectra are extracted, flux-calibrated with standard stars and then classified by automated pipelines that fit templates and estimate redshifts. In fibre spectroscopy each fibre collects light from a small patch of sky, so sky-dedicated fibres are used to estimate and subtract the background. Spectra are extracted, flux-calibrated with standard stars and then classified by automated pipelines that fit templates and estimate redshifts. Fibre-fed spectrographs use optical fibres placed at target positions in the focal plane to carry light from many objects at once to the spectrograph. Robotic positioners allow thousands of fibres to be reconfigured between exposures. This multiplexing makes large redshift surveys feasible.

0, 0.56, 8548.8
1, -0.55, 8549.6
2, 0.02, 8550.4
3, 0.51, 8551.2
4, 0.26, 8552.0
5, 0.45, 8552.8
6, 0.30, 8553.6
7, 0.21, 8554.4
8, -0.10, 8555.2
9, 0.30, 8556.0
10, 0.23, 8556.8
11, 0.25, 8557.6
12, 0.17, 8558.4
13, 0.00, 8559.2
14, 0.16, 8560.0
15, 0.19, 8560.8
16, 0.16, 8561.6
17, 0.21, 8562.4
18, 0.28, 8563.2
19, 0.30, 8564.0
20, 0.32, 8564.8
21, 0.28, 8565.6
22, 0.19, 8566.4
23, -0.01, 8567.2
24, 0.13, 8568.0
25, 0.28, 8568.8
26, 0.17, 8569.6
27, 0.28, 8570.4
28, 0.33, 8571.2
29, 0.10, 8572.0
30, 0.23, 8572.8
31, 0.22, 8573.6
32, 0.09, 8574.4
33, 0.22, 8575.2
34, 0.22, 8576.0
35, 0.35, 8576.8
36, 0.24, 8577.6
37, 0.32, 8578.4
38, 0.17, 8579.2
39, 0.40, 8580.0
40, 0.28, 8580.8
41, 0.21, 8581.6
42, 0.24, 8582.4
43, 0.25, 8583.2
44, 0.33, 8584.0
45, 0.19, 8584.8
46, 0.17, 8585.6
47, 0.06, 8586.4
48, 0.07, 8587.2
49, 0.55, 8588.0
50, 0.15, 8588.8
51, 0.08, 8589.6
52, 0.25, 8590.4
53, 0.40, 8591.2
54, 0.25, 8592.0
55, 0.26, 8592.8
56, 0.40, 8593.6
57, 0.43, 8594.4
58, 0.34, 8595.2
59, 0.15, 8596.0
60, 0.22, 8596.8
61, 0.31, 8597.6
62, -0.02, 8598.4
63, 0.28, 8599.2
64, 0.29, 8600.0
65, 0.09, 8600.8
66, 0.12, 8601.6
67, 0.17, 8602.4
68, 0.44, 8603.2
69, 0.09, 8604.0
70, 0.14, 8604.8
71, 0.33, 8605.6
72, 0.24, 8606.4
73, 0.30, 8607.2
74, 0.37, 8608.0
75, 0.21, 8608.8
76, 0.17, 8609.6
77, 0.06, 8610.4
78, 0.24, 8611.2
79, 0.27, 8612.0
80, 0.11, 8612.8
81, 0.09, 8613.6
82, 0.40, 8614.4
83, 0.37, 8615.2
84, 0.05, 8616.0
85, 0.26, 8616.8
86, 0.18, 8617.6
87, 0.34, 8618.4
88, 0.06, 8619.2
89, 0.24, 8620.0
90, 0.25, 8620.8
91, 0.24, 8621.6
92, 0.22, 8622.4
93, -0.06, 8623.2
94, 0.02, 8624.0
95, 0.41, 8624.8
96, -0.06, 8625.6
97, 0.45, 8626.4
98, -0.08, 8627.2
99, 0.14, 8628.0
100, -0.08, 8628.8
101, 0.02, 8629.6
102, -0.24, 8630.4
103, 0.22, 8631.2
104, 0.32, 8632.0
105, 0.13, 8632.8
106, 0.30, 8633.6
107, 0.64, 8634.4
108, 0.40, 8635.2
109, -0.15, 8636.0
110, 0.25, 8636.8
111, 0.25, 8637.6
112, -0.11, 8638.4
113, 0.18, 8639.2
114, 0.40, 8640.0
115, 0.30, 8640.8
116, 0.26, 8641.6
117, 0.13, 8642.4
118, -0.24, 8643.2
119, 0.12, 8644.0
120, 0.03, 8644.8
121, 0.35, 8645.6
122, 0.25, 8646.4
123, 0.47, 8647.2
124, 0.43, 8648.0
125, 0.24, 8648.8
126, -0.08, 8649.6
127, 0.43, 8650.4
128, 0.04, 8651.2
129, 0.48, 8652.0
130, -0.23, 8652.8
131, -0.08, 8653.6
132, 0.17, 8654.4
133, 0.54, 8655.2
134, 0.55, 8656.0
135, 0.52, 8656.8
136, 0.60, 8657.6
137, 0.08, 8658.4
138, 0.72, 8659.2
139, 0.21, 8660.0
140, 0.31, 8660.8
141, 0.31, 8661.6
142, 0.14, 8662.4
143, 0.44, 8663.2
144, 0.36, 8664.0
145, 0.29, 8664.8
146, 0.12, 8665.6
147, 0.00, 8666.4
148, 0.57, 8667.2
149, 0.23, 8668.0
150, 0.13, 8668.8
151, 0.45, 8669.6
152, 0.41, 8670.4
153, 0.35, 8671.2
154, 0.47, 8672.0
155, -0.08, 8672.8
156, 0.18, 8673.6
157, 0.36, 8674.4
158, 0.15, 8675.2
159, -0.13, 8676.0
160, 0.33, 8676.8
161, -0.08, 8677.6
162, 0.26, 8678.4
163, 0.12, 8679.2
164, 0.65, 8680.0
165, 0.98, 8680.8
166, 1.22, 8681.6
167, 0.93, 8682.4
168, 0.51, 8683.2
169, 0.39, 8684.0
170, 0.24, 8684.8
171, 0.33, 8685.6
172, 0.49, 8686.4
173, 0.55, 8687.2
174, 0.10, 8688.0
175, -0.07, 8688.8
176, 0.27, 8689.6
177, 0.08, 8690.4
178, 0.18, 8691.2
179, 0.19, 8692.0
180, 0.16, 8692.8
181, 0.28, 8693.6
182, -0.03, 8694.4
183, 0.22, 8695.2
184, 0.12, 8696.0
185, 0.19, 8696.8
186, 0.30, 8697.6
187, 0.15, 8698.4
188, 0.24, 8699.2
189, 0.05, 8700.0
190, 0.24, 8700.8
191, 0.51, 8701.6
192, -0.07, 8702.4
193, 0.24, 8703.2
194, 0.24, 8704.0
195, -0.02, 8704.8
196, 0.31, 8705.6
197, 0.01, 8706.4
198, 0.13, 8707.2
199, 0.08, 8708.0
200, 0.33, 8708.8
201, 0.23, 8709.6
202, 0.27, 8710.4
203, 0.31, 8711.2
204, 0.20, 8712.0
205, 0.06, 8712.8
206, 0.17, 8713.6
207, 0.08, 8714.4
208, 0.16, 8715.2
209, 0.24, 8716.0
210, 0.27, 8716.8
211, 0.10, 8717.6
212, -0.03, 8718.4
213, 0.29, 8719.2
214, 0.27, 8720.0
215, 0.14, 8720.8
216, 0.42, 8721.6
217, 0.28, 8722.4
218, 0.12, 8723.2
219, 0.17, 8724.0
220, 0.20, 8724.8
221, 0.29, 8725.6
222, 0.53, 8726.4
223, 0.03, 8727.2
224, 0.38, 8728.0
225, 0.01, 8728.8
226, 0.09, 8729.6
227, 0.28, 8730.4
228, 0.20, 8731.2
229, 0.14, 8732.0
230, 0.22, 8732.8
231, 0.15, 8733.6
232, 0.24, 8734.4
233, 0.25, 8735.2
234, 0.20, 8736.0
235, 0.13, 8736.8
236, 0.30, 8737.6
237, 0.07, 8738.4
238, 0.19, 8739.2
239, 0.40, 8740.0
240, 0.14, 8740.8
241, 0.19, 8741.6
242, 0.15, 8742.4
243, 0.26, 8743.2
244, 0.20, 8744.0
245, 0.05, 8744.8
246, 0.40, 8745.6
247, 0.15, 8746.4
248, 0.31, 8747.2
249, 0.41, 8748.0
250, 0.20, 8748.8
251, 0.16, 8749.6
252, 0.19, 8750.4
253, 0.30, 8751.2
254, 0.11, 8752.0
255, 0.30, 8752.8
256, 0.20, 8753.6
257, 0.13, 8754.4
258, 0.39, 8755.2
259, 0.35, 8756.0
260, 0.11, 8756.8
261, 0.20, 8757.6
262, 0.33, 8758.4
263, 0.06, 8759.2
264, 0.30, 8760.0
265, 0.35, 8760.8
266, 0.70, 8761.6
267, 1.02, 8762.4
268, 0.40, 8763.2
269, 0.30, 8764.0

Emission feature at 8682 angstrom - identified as H-gamma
